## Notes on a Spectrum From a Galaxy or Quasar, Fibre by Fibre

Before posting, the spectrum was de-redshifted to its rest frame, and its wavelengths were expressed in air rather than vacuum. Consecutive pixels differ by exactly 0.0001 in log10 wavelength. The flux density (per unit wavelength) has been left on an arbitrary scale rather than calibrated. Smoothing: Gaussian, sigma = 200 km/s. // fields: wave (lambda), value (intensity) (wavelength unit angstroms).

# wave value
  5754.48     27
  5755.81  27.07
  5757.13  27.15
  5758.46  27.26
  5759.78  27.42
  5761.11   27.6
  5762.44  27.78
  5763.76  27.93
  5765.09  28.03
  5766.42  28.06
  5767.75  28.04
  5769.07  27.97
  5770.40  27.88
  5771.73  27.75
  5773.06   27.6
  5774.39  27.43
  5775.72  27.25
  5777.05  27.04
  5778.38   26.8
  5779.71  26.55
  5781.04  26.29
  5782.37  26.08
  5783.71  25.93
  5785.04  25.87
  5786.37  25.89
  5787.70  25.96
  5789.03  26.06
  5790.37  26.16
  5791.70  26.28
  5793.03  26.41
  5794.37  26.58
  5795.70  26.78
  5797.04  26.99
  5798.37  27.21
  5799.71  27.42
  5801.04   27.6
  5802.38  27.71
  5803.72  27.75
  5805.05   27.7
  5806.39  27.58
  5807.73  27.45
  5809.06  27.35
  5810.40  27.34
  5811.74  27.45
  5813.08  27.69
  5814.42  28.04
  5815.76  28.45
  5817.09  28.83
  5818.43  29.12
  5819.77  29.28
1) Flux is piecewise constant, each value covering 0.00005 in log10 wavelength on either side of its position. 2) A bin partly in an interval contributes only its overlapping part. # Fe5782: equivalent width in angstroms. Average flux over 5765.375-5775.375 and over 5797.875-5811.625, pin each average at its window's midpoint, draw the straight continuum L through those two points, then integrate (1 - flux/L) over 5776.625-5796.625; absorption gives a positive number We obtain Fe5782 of 1.0 angstroms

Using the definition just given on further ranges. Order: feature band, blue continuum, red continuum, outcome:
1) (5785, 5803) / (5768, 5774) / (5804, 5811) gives 0.6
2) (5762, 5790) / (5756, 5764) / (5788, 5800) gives 0.0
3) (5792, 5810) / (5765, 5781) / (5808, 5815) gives 0.2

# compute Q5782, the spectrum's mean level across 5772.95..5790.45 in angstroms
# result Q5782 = 26.5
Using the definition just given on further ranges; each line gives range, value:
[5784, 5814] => 27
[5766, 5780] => 27.5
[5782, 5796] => 26.2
